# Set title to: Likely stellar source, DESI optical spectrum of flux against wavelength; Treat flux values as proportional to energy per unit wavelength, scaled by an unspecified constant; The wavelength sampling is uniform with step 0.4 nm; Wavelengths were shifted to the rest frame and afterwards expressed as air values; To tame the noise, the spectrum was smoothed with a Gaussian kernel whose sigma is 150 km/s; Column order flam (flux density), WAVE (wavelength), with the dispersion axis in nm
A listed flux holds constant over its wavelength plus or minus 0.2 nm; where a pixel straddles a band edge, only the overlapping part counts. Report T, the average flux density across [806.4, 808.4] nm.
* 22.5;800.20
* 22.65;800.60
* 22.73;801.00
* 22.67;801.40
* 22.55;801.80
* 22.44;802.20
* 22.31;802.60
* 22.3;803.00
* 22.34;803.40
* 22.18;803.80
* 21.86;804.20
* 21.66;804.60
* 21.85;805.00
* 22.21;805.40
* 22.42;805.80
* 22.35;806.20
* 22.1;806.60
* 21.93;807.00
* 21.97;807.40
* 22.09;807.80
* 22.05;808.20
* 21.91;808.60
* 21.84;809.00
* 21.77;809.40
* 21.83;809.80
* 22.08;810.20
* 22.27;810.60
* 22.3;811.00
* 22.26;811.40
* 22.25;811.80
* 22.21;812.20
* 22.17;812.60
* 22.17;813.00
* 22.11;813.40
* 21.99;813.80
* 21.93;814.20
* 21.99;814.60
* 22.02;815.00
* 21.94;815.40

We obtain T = 22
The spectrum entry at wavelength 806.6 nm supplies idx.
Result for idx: 22.1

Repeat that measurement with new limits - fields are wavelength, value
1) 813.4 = 22.11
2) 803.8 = 22.18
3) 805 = 21.85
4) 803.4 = 22.34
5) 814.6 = 21.99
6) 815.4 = 21.94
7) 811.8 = 22.25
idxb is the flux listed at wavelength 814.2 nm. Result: 21.93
